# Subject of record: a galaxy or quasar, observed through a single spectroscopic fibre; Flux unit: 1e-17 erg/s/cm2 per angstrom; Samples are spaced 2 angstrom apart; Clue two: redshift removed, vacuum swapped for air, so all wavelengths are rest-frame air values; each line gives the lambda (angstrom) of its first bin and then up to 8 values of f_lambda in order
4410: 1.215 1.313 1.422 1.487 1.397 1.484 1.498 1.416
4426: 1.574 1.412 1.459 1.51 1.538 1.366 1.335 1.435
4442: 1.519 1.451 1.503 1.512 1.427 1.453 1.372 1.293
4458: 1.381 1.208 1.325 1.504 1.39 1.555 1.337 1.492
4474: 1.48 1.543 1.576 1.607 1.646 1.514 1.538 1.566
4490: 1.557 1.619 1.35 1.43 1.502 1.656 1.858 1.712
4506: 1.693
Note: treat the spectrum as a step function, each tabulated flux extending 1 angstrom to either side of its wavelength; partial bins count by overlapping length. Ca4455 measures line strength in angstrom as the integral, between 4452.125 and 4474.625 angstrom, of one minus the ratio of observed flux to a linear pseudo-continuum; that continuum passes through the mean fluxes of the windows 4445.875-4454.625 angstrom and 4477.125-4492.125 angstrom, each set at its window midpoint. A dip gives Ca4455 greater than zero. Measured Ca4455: 1.6 angstrom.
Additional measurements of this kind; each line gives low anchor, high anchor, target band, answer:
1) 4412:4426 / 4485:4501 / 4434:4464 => 1.50 angstrom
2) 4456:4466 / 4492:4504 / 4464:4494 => -1.28 angstrom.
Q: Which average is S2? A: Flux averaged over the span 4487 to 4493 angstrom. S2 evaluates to 1.58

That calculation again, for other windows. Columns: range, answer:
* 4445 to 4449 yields 1.51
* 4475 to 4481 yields 1.58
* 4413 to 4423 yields 1.46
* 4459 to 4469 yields 1.4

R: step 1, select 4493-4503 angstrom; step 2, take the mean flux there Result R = 1.56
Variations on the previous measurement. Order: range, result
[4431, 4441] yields 1.44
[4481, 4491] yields 1.56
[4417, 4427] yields 1.47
